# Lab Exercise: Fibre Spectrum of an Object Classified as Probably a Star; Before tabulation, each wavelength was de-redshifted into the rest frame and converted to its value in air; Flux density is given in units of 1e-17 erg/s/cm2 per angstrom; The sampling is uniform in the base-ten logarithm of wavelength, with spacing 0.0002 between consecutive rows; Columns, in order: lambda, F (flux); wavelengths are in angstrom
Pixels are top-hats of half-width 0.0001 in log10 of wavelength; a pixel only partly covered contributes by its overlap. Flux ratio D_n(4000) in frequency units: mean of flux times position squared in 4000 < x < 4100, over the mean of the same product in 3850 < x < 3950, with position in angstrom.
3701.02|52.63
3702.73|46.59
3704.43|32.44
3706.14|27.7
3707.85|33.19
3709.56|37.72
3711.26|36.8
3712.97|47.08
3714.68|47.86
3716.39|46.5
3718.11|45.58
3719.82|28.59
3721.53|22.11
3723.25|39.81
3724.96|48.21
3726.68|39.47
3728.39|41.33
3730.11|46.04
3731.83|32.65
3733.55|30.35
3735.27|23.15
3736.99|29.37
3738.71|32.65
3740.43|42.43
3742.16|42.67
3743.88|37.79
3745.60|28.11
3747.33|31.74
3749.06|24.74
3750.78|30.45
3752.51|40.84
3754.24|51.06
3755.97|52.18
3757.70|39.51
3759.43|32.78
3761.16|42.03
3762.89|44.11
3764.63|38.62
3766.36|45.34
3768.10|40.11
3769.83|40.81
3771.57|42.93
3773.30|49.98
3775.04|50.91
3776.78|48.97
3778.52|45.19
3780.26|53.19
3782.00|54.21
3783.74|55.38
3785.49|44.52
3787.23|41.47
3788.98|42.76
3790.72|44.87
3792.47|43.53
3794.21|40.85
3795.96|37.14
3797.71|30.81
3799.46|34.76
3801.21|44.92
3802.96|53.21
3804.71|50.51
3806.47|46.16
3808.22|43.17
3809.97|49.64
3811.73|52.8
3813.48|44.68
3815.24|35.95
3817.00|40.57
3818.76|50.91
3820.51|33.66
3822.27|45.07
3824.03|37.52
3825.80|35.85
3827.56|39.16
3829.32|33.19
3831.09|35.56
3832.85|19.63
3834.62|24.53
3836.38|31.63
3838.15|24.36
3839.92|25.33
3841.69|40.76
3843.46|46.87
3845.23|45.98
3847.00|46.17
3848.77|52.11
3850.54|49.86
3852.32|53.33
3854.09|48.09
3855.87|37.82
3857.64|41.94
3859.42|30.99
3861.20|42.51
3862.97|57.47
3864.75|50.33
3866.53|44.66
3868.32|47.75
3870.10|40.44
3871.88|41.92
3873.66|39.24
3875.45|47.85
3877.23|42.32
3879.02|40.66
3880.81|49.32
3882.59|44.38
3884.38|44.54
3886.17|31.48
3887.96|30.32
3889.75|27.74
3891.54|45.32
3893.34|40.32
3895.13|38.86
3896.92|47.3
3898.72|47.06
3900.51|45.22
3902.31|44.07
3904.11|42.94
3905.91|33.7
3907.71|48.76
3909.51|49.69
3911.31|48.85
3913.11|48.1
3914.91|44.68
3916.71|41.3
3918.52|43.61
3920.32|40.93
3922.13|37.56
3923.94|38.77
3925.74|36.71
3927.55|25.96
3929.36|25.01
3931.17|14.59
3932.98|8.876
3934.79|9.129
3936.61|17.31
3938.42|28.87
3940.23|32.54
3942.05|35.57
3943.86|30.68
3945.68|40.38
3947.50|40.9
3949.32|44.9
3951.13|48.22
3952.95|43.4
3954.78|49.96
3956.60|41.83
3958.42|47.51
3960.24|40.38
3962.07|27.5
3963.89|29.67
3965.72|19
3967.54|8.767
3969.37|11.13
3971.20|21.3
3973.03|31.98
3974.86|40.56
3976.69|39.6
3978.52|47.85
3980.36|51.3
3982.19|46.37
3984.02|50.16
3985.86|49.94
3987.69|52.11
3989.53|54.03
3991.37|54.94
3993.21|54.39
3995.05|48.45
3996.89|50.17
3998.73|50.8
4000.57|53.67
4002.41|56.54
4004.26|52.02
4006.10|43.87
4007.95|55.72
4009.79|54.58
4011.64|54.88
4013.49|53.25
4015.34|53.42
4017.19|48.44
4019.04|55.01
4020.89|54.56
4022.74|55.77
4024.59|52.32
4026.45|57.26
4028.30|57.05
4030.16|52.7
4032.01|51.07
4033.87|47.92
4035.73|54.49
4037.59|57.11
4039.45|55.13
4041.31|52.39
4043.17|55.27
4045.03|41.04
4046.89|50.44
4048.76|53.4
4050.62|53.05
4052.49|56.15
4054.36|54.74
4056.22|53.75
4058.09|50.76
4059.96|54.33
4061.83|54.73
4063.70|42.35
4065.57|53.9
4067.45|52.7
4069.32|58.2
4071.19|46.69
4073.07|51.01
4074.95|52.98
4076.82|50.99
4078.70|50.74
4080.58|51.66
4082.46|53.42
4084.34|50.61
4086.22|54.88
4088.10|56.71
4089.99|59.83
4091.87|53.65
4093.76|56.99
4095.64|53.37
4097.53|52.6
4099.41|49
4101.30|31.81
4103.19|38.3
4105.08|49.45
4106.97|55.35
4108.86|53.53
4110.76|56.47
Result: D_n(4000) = 1.5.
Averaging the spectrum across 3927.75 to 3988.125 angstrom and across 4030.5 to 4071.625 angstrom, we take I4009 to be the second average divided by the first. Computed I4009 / 1.54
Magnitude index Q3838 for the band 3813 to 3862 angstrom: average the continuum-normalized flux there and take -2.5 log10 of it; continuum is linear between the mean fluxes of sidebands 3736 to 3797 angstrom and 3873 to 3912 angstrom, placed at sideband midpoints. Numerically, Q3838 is 0.08 mag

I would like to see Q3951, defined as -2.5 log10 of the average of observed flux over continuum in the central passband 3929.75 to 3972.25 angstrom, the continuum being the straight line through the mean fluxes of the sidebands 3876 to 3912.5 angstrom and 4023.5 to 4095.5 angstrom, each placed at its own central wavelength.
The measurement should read 0.46 mag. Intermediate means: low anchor 42.2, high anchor 53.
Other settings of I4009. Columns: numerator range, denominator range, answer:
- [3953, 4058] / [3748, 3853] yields 1.14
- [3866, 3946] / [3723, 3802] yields 0.93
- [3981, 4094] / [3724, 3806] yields 1.28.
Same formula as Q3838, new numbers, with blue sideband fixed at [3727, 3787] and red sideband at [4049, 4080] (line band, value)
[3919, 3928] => 0.265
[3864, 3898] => 0.090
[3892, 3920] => 0.051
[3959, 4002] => 0.203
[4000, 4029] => -0.066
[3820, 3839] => 0.309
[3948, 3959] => 0.056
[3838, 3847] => 0.143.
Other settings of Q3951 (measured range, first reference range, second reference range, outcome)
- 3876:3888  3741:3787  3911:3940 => -0.20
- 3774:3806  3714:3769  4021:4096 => -0.13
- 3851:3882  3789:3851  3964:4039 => -0.06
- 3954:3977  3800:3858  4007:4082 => 0.48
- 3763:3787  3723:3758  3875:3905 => -0.22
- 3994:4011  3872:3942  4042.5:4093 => -0.12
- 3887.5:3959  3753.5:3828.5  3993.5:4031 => 0.29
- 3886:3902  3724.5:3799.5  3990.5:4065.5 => 0.17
